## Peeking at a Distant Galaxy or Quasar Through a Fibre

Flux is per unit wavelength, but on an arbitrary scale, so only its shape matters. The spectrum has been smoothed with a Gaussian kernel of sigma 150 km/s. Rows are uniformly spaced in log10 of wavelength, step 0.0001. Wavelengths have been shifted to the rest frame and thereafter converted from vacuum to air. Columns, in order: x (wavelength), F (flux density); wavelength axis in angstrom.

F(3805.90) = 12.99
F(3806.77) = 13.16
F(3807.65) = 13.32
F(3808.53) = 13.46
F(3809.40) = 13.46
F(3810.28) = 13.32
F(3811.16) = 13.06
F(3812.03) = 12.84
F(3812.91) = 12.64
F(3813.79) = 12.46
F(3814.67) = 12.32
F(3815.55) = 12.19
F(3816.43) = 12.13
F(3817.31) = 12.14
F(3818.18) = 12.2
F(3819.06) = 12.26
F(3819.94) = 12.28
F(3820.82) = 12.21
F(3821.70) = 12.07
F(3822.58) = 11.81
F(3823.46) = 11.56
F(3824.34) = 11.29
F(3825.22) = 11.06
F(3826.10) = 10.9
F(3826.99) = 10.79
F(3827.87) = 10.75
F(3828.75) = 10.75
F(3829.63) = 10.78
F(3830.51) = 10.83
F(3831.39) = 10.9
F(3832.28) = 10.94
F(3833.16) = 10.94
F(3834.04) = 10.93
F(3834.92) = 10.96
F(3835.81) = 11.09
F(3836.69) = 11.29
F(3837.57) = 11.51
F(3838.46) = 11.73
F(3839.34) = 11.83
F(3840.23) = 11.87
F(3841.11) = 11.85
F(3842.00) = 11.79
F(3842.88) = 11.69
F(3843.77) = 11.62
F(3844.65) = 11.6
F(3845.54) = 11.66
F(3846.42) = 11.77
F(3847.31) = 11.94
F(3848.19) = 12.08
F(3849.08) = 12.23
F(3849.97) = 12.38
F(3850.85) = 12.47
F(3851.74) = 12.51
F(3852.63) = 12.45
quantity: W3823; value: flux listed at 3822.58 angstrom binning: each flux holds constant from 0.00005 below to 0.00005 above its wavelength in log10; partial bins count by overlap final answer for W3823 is 11.81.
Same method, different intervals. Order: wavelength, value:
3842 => 11.79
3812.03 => 12.84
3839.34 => 11.83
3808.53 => 13.46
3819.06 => 12.26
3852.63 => 12.45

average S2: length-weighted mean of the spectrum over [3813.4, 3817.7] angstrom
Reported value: 12.2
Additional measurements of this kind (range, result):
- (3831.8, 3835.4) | 10.9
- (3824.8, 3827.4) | 10.9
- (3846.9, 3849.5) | 12.1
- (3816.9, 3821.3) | 12.2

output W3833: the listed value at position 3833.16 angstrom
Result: 10.94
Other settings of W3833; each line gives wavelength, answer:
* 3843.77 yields 11.62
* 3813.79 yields 12.46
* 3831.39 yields 10.9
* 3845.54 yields 11.66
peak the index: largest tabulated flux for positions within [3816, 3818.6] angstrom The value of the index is 12.2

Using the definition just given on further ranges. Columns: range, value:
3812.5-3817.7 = 12.64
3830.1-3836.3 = 11.09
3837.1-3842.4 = 11.87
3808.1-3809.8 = 13.46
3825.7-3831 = 10.9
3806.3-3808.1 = 13.32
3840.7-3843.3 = 11.85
